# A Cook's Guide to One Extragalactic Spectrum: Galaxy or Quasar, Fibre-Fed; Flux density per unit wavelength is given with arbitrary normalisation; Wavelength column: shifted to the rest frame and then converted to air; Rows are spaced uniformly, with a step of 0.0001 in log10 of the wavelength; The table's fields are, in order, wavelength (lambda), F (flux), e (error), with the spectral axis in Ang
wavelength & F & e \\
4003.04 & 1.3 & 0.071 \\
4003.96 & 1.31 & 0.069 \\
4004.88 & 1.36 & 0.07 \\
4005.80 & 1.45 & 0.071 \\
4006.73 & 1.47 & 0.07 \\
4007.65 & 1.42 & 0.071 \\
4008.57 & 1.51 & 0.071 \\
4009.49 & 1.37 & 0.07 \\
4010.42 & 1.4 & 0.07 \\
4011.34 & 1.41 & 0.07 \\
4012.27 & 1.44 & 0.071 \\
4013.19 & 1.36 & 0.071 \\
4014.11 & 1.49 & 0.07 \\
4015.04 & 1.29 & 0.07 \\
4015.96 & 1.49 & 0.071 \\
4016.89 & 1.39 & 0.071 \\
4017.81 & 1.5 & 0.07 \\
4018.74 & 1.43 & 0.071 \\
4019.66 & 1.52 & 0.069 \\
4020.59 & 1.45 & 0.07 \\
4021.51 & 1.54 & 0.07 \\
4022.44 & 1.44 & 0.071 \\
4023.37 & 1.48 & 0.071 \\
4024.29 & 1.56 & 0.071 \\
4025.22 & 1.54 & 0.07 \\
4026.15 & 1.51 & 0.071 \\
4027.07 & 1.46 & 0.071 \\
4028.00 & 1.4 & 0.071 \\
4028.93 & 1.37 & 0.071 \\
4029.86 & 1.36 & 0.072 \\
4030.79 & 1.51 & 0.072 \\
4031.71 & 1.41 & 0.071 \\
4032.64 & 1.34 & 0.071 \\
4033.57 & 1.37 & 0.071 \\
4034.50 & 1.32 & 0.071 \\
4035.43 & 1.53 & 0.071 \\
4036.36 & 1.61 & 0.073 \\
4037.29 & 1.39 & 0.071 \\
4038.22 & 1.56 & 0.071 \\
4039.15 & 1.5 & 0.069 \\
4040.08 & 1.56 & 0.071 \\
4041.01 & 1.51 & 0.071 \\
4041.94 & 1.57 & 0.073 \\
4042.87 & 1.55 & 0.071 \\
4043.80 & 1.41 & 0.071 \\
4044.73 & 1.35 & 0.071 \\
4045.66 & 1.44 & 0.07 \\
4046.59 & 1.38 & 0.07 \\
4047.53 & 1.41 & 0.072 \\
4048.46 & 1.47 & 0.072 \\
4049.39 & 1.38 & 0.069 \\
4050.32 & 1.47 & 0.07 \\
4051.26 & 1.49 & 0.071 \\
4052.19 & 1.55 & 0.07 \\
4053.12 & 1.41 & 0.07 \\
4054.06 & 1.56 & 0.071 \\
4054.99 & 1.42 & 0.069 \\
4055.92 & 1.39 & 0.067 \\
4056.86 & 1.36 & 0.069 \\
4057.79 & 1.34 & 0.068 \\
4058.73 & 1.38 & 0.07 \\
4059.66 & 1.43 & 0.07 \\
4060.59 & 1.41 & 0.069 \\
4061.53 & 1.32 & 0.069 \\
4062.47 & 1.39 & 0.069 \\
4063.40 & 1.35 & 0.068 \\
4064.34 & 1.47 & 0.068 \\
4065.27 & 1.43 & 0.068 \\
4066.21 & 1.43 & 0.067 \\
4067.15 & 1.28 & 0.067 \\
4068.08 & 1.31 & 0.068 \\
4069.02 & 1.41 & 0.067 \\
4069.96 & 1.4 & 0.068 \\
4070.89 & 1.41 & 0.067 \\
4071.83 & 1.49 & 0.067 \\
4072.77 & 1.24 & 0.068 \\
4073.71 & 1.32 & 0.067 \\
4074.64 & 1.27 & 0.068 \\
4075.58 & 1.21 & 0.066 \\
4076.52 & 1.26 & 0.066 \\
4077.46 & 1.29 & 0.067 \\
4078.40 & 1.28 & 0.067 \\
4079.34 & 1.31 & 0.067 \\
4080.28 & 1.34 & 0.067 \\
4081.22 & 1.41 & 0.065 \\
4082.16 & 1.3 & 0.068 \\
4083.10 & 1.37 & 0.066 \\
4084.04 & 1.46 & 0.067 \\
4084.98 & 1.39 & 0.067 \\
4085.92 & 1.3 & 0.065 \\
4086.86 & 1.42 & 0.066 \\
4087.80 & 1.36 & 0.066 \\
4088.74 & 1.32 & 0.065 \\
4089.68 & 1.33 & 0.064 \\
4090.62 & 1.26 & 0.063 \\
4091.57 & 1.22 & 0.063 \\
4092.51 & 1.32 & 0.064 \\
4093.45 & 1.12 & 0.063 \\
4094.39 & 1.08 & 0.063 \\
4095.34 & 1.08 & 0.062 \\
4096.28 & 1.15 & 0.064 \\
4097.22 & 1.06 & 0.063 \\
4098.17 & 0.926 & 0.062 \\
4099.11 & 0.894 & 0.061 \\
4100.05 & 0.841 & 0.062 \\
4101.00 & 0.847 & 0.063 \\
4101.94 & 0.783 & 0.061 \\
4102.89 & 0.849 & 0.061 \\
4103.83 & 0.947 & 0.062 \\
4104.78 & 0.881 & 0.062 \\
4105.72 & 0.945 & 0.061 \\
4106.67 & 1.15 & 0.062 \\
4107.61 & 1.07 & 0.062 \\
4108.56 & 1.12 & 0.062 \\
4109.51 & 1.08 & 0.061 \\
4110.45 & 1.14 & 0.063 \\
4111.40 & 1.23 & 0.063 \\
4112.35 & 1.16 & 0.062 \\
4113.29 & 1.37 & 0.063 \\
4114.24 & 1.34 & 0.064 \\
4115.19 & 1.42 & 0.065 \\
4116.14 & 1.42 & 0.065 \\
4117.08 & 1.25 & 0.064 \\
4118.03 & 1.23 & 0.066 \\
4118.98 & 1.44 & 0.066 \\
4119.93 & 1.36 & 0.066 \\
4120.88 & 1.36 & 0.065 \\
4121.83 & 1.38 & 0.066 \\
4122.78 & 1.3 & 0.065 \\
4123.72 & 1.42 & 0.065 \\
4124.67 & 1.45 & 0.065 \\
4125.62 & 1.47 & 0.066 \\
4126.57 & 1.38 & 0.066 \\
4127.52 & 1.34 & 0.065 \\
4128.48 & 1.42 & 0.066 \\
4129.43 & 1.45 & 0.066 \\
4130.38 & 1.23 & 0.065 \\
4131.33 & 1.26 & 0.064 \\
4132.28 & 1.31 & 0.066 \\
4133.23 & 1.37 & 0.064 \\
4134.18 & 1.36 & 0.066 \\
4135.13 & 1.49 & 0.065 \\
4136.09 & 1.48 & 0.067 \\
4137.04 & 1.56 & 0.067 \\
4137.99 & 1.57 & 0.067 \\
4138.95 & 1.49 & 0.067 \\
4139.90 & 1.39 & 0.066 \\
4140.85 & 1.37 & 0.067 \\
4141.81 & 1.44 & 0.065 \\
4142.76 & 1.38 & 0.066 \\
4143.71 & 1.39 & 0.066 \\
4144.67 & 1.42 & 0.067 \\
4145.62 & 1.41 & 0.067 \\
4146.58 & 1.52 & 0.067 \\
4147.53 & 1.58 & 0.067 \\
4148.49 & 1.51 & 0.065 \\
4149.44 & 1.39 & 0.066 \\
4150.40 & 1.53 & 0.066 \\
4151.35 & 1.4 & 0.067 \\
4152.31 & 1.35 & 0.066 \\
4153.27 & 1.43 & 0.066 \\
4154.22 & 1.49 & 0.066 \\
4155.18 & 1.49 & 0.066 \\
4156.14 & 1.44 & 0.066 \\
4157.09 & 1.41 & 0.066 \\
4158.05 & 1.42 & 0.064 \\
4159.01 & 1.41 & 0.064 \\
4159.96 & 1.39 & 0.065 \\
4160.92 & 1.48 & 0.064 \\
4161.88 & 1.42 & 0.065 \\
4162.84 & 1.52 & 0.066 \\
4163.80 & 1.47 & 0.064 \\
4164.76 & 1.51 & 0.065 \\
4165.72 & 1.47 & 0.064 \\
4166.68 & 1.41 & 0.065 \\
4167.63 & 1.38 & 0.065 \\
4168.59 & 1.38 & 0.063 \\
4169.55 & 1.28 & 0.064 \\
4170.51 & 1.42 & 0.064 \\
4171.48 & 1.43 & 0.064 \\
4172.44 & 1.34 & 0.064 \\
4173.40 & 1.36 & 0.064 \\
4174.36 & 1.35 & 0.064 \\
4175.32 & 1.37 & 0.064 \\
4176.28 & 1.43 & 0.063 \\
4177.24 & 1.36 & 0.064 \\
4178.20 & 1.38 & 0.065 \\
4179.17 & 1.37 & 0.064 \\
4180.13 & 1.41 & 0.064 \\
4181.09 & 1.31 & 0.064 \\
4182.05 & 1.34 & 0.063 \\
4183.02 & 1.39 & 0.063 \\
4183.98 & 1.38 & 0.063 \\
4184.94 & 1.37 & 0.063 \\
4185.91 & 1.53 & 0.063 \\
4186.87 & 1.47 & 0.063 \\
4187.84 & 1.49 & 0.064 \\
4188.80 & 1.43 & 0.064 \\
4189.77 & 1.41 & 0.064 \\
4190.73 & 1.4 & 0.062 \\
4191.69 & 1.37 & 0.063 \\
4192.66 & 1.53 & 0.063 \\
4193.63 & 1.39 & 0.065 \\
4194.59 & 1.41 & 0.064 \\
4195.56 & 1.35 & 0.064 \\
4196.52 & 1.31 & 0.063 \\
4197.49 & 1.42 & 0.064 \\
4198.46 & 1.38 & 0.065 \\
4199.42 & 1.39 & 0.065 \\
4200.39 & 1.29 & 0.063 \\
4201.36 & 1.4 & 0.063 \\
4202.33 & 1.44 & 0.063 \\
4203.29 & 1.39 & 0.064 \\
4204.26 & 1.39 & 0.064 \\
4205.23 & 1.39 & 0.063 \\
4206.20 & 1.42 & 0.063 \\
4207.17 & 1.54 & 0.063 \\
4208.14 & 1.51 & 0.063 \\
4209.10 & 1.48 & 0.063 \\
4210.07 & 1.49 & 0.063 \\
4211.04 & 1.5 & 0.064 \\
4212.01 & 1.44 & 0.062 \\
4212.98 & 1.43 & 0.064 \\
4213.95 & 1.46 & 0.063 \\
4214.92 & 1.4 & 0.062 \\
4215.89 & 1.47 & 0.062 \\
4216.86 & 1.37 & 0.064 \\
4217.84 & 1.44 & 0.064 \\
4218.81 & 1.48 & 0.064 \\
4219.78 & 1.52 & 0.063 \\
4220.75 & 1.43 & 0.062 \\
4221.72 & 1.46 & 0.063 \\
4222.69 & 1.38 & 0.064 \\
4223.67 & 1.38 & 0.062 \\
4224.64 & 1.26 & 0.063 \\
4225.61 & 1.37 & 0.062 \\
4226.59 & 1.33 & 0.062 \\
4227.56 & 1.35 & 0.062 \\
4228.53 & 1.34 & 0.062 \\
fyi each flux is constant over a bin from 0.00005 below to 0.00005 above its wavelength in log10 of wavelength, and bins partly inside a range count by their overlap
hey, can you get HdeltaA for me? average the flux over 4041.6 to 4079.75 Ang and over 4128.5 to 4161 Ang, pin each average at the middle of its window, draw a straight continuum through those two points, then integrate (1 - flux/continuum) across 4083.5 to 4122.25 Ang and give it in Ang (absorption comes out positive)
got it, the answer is 6.4 Ang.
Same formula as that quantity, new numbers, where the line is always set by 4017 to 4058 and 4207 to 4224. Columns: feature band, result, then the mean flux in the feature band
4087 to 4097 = 1.6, 1.23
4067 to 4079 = 1.1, 1.32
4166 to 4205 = 1.7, 1.39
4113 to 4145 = 1.4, 1.39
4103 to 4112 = 2.5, 1.06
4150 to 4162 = 0.2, 1.44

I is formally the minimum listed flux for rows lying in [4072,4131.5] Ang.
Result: 0.783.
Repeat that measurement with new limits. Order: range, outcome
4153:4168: 1.38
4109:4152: 1.08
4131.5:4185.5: 1.28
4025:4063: 1.32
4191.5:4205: 1.29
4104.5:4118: 0.881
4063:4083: 1.21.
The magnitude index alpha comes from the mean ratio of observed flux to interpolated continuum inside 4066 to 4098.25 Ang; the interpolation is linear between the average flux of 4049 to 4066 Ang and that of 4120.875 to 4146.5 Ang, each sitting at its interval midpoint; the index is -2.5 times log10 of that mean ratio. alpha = 0.10 mag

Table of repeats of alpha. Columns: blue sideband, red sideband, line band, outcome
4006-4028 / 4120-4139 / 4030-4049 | -0.011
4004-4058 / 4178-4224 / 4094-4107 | 0.441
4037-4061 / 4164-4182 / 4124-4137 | 0.014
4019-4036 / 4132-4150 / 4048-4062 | 0.019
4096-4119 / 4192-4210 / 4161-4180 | -0.076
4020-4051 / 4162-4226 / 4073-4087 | 0.095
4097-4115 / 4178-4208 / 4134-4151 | -0.221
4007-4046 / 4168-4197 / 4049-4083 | 0.049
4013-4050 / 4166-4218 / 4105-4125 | 0.135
